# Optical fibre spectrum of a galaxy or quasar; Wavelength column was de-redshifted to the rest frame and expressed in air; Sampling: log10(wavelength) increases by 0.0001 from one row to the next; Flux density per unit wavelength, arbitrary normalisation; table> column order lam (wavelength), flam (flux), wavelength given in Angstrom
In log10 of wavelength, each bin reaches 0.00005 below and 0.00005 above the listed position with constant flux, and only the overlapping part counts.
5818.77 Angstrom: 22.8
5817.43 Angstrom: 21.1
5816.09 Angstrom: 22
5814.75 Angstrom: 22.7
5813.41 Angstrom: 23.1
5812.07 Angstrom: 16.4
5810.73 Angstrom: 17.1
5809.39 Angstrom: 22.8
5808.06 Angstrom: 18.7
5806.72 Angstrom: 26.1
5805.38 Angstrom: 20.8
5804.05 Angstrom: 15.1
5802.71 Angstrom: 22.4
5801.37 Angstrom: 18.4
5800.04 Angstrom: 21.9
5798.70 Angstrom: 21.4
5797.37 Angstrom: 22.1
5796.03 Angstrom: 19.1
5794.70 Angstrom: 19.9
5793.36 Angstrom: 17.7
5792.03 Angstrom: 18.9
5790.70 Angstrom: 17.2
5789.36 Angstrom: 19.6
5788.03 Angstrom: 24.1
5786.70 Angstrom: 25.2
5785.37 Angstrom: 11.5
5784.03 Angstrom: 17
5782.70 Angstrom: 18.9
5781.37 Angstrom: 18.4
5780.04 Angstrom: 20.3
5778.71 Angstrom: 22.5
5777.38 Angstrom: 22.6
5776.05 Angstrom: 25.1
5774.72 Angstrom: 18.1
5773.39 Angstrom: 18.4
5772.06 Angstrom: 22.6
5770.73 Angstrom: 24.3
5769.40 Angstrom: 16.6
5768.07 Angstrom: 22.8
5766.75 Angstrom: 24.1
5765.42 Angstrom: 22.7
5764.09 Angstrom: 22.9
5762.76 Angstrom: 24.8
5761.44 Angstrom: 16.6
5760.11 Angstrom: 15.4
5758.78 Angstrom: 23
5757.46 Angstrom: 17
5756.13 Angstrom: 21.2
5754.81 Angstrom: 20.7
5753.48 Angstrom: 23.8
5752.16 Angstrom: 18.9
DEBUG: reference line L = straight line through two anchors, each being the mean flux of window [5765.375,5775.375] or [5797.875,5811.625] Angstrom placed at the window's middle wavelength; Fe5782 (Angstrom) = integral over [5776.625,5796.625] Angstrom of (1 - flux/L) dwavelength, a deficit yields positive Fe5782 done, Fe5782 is 1.19 Angstrom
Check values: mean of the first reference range 21.1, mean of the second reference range 20.4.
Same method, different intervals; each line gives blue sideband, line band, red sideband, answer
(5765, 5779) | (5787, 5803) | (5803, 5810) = 0.63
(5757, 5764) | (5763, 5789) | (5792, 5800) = -1.47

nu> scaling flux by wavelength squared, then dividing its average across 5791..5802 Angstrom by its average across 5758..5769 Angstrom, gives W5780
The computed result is 0.94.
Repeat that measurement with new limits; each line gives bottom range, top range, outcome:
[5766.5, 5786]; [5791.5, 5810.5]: 1.02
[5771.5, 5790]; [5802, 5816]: 1.02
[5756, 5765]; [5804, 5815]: 1.04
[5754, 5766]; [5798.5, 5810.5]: 1.02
